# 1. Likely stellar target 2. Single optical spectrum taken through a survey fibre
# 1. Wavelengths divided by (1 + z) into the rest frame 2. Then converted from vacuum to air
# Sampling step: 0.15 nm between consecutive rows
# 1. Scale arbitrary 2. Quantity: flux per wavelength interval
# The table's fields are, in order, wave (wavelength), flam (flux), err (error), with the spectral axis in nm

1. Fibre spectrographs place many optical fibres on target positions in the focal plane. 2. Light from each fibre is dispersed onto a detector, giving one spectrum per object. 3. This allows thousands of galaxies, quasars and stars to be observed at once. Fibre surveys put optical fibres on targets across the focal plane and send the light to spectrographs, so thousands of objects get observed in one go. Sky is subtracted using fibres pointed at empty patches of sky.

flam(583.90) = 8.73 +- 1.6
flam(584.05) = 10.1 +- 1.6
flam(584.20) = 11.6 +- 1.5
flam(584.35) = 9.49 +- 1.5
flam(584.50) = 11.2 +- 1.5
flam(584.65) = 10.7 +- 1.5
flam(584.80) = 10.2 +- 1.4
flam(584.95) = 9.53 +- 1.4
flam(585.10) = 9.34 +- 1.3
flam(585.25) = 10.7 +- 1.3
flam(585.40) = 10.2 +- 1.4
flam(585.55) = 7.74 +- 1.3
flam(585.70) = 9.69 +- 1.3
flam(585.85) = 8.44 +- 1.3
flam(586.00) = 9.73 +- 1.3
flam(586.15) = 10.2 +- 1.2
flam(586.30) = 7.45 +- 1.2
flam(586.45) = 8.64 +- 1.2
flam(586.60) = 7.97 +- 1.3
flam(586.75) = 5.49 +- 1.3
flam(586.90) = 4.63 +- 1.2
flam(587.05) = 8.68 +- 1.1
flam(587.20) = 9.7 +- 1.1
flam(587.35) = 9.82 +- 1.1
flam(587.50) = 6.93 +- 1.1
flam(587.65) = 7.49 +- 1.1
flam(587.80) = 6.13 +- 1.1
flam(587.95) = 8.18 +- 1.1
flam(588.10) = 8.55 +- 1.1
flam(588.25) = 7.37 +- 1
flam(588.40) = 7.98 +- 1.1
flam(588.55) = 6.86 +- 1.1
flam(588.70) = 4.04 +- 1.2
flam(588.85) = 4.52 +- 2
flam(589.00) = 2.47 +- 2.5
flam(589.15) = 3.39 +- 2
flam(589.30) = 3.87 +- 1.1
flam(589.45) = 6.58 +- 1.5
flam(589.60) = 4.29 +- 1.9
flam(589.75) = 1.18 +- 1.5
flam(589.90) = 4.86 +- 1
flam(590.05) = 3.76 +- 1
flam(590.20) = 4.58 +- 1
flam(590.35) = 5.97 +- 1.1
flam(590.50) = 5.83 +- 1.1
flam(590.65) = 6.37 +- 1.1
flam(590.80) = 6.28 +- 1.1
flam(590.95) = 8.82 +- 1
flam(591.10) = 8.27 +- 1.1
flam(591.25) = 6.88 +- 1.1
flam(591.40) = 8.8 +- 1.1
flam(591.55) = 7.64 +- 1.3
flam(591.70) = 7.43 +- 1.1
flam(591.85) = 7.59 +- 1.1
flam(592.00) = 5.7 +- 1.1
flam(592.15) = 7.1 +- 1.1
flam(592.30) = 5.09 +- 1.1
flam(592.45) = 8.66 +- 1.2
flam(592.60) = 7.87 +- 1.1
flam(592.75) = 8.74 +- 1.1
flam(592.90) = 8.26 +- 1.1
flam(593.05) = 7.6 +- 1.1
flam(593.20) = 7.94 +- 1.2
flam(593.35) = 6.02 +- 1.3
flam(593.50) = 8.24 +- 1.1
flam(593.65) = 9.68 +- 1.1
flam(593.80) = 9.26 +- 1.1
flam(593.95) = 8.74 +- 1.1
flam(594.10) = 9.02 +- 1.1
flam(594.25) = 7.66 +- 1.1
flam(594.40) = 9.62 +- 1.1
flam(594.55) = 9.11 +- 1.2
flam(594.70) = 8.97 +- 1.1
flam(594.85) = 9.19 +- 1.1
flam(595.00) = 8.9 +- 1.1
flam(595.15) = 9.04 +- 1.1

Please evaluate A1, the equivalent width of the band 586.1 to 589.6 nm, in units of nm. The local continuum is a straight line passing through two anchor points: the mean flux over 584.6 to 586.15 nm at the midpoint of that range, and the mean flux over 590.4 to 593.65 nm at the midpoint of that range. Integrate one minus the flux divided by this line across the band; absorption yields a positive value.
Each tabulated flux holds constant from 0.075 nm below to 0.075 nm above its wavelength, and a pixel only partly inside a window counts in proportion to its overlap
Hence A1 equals 0.84 nm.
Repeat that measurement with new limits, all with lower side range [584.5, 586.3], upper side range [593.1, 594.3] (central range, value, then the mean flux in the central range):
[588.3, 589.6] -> 0.59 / 4.97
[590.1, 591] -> 0.27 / 6.17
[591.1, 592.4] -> 0.23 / 7.13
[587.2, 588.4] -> 0.18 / 7.91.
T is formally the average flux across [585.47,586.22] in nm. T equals 9.16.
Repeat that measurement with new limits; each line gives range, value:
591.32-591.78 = 7.94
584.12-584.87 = 10.6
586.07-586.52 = 8.78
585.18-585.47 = 10.5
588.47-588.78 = 5.48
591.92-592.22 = 6.41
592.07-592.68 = 7.18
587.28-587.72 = 8.07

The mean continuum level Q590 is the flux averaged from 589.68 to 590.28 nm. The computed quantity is 3.63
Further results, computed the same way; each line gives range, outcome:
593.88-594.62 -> 8.83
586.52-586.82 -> 6.78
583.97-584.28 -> 10.8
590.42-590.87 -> 6.16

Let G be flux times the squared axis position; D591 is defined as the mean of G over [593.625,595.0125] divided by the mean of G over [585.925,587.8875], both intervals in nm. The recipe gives 1.2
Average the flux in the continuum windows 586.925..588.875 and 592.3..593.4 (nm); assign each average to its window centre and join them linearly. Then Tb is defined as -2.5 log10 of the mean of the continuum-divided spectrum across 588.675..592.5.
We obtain 0.30 mag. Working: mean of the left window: 7.41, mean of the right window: 7.72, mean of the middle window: 5.77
